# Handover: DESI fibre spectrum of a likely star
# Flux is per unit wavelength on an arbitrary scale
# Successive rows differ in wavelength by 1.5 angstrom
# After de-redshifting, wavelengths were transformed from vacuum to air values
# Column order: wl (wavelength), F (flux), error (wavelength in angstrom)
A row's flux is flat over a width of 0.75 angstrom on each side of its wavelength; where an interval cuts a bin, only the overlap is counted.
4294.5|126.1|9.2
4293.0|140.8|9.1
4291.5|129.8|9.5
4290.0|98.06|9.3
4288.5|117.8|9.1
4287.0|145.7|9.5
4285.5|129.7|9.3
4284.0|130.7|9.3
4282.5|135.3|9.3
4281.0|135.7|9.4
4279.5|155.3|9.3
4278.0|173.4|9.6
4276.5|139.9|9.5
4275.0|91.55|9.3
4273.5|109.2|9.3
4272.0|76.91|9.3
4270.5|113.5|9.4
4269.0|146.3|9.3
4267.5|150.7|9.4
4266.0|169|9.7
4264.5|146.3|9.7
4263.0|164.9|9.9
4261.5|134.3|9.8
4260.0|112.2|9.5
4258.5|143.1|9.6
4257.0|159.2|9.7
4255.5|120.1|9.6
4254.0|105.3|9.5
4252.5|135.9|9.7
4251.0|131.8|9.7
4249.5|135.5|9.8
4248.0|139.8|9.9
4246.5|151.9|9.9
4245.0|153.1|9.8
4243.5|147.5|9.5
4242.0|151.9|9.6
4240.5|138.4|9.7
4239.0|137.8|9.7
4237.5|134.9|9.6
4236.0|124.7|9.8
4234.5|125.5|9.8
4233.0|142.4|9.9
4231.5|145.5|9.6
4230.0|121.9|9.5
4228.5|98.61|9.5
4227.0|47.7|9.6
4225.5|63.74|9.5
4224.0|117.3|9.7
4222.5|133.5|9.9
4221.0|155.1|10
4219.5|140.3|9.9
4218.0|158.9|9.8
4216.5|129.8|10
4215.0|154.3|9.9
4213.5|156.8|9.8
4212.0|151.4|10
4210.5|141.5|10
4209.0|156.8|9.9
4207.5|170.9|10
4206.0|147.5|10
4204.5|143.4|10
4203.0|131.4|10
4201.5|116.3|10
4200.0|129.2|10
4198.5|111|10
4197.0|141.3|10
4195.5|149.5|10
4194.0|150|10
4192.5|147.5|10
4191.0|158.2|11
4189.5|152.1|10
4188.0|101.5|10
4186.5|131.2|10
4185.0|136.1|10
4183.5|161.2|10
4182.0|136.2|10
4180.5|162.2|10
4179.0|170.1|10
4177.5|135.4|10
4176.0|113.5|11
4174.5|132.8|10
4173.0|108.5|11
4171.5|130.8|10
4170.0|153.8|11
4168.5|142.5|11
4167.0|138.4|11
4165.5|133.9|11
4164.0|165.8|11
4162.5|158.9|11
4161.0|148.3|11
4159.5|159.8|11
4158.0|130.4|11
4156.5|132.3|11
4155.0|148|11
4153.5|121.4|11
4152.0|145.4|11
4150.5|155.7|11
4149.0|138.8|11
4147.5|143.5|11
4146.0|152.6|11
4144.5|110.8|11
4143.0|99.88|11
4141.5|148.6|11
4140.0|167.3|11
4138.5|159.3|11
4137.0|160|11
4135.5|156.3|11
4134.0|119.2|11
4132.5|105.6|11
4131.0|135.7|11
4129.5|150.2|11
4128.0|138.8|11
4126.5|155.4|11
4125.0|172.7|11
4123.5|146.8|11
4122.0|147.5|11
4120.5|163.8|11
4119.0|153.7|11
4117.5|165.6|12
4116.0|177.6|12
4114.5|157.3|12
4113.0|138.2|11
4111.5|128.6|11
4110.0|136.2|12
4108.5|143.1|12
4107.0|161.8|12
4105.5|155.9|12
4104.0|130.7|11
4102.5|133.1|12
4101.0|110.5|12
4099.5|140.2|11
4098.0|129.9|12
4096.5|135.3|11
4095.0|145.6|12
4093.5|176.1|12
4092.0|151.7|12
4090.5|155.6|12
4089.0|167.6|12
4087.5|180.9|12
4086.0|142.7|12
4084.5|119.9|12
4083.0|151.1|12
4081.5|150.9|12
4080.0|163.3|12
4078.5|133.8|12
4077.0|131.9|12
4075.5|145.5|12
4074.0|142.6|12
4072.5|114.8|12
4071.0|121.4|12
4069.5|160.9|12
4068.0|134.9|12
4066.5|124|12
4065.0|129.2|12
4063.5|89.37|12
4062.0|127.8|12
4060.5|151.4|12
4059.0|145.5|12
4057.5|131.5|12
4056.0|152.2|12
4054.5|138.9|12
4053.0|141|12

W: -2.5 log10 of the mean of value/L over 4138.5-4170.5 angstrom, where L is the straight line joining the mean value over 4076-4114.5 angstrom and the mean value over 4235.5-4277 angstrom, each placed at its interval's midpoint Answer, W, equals -0.01 mag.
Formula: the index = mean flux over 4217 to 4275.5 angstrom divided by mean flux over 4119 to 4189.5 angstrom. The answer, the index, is 0.9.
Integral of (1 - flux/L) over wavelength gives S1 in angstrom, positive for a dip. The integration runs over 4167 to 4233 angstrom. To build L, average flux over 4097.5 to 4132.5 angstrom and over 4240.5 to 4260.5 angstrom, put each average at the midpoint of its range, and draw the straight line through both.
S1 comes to 2.4 angstrom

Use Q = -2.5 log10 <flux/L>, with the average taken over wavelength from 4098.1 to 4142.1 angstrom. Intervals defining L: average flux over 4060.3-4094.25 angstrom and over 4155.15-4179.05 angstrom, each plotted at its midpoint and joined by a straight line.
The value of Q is -0.04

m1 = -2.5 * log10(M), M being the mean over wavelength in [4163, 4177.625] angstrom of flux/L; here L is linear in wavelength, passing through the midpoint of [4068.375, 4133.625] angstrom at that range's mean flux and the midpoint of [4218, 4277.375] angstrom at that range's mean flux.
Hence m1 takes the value 0.019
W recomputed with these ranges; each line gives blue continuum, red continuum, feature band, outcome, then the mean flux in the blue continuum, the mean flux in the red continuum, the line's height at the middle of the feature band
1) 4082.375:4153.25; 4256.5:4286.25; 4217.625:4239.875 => 0.132 mag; 146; 136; 138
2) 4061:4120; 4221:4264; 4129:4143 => -0.026 mag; 143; 130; 139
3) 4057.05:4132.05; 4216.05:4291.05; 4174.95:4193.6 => -0.041 mag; 144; 131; 137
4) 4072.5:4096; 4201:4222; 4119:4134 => 0.024 mag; 149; 147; 149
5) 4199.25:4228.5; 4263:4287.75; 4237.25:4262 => -0.024 mag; 133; 135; 134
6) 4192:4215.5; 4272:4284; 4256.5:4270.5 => -0.096 mag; 144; 131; 133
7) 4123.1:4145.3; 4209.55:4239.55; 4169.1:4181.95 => -0.019 mag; 142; 129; 136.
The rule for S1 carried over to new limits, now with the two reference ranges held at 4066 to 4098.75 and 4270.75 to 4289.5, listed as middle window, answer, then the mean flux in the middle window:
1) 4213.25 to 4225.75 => -0.3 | 136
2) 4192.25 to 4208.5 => -0.6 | 140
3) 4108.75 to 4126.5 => -1.5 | 153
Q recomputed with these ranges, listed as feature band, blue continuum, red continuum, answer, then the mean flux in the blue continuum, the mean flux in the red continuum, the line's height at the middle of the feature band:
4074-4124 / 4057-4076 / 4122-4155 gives -0.08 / 132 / 142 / 137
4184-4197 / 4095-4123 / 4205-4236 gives -0.04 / 145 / 133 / 136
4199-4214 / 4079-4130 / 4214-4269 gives -0.04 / 149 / 134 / 138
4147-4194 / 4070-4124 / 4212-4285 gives -0.02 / 146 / 133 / 140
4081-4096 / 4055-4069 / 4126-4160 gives -0.14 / 132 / 140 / 135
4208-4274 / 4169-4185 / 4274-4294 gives 0.01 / 140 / 132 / 135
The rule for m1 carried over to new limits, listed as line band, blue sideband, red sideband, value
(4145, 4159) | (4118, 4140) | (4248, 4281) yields 0.04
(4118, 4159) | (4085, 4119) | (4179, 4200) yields 0.02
